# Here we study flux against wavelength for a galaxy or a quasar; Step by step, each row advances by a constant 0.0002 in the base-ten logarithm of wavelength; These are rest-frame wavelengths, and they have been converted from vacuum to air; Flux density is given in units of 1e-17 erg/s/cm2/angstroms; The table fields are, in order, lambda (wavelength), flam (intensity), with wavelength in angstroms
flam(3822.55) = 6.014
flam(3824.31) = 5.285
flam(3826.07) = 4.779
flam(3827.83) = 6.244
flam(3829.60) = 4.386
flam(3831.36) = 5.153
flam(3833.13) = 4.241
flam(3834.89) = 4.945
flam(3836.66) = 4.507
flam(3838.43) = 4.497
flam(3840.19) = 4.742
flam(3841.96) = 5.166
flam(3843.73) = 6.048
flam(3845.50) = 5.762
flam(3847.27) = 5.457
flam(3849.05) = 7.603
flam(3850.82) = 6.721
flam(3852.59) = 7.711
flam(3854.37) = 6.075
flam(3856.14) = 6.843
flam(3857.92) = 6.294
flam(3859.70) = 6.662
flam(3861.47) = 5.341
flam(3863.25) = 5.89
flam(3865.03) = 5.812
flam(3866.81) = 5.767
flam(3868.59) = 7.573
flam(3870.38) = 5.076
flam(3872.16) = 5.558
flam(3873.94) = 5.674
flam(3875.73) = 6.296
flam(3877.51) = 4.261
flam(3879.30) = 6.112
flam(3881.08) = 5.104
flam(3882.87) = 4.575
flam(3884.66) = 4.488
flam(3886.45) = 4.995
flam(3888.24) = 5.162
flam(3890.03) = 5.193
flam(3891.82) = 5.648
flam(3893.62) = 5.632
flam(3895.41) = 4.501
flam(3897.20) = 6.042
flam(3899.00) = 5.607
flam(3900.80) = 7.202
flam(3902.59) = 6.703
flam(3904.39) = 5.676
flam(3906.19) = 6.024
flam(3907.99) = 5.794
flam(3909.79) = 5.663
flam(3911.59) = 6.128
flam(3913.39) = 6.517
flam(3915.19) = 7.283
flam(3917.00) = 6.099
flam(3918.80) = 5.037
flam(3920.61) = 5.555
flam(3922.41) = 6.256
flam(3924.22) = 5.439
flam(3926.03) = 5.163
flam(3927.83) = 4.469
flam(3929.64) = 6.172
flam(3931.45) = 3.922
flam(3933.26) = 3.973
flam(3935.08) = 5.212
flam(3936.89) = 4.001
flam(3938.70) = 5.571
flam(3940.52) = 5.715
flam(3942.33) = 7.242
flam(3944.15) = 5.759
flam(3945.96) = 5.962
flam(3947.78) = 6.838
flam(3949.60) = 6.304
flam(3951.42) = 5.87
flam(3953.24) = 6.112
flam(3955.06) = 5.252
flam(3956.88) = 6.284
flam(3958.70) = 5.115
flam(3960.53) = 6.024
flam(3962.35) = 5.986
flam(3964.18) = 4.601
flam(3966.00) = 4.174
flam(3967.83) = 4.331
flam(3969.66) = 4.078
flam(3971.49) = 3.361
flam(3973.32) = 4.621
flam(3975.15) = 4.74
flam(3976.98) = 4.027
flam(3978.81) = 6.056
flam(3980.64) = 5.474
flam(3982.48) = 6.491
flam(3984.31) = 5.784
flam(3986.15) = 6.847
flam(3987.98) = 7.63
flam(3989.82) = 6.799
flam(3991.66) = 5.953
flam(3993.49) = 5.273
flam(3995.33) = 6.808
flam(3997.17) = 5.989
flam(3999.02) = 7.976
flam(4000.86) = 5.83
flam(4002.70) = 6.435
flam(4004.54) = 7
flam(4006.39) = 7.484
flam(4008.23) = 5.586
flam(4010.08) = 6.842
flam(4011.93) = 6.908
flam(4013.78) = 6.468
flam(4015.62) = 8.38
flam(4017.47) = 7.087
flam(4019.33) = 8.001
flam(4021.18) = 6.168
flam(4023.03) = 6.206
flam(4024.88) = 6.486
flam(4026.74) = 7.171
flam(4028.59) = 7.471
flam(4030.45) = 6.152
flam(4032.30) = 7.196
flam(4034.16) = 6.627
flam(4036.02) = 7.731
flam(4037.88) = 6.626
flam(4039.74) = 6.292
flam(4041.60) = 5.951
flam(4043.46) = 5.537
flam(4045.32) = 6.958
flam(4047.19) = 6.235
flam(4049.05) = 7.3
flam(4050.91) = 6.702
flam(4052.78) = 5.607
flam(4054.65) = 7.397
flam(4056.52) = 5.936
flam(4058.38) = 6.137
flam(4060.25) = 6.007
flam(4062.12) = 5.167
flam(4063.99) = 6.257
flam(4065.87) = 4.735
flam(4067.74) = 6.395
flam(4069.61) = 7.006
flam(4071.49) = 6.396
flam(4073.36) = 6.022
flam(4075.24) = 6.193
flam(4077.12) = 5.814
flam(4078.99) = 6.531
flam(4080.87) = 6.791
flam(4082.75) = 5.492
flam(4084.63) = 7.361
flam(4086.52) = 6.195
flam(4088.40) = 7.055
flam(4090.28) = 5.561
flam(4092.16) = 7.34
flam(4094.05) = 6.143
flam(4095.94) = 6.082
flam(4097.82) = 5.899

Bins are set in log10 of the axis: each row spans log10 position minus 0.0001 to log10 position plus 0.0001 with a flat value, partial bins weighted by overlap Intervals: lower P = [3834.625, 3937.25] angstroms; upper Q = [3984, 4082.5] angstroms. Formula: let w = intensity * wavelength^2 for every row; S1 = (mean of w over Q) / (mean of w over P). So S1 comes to 1.24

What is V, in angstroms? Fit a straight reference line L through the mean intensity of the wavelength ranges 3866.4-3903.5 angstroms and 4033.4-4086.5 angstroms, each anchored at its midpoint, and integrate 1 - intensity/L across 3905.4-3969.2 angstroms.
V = 2.3 angstroms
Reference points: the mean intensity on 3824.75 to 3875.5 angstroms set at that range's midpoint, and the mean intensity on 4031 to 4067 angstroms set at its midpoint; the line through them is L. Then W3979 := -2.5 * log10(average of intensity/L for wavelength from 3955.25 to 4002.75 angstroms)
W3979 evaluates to 0.09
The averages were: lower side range 5.74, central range 5.62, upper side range 6.33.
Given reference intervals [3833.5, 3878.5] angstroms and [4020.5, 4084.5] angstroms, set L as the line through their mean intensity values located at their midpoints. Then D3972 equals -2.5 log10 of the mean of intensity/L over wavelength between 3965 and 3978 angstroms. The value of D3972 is 0.413 mag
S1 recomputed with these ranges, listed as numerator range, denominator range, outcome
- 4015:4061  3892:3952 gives 1.24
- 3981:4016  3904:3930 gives 1.19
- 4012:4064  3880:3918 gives 1.24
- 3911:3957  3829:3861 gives 1.04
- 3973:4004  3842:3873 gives 1.05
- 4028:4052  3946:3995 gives 1.24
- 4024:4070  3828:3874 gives 1.23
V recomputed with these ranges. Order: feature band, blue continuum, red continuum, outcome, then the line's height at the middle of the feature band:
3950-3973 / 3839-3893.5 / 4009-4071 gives 4.1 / 6.21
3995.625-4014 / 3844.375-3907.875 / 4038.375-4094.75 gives -1.5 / 6.15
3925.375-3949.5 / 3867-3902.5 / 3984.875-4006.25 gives 2.5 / 6.05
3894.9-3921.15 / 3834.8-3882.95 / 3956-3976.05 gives -3.2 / 5.37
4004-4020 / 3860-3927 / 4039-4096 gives -2.6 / 6.1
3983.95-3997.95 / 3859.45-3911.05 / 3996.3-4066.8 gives -0.2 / 6.32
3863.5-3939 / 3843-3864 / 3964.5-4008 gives 7.5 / 6.16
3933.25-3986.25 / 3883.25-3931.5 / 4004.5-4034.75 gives 7.1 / 6.24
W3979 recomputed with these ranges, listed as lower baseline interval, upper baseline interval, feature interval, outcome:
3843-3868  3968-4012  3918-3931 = 0.14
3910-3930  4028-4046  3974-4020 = -0.02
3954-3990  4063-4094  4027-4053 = -0.12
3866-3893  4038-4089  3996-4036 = -0.13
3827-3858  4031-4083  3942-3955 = -0.03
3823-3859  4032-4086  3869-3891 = 0.10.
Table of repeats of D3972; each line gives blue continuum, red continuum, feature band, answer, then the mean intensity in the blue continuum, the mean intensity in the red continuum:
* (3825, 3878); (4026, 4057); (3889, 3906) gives 0.025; 5.71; 6.65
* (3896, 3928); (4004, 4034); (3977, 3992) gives 0.058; 5.95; 6.9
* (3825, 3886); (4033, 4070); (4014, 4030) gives -0.138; 5.62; 6.32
